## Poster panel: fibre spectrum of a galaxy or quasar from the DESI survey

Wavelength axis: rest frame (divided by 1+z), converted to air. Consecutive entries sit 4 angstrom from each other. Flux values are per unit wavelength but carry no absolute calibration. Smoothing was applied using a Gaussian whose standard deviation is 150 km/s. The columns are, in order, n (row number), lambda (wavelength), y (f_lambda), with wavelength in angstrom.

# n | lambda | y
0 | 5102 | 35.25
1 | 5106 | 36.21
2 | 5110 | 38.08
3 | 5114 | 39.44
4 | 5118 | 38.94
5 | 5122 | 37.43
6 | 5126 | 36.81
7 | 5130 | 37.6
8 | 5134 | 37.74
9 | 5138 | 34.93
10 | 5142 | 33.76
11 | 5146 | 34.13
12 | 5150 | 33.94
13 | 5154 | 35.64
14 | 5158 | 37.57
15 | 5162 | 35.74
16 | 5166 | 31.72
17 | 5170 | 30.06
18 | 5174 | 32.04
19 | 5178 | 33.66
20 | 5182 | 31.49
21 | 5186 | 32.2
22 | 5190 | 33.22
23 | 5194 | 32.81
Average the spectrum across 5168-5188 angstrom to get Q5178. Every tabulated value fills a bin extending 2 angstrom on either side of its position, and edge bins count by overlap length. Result 31.9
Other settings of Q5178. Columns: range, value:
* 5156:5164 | 36.7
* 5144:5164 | 35.4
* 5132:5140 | 36.3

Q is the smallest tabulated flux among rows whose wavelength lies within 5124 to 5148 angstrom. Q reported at 33.76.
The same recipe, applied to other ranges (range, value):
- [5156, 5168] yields 31.72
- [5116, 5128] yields 36.81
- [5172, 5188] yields 31.49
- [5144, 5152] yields 33.94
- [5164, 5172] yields 30.06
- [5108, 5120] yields 38.08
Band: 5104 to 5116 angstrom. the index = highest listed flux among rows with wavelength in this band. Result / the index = 39.44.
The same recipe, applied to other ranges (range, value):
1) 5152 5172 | 37.57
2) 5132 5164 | 37.74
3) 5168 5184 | 33.66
